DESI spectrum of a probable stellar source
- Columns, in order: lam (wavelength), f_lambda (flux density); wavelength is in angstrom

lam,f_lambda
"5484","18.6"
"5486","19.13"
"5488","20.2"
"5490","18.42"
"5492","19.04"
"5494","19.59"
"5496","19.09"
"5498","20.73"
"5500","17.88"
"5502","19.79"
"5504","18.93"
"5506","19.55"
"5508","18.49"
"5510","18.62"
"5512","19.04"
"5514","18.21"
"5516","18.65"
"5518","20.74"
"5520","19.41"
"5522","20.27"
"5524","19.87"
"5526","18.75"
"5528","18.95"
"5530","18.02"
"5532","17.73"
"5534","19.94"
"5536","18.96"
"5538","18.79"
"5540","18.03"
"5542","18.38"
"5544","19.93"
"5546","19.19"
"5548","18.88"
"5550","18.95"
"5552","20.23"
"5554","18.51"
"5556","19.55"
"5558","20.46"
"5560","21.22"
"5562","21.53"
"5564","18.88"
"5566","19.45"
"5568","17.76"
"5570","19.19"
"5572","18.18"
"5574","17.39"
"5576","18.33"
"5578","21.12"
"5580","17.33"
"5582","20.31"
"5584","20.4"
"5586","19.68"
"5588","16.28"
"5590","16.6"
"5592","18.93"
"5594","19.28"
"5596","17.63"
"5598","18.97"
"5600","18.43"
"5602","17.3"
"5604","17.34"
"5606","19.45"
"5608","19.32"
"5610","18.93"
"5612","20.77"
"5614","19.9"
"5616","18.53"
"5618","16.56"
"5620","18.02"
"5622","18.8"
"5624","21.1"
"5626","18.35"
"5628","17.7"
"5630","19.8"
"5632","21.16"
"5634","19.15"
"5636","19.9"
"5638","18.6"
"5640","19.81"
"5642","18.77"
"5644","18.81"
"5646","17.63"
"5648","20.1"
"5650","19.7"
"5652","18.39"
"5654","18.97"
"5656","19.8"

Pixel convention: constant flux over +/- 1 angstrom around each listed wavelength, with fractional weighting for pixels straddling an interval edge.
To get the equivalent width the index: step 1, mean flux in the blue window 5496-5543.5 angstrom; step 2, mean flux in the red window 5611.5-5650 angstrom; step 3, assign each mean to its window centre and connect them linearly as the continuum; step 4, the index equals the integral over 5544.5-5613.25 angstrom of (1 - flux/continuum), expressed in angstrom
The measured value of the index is 0.3 angstrom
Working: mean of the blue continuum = 19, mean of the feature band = 19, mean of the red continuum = 19.1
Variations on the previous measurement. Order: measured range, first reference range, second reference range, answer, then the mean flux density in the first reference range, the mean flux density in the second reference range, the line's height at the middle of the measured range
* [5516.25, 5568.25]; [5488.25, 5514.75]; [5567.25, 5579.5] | -1.4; 19.1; 18.6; 18.8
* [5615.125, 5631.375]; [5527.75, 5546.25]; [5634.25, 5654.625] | 0.3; 18.8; 19.1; 19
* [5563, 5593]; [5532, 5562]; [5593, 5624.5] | 0.6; 19.4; 18.7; 19.1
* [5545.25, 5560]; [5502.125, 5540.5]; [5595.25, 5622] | -0.5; 19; 18.6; 18.9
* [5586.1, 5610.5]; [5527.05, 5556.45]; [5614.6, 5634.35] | 0.9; 18.9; 18.9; 18.9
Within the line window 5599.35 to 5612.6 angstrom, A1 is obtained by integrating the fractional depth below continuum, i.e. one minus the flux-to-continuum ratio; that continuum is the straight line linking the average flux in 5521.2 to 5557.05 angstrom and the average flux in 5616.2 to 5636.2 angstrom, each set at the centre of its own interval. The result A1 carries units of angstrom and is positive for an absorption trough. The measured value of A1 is 0.2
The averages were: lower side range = 19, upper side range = 19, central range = 18.7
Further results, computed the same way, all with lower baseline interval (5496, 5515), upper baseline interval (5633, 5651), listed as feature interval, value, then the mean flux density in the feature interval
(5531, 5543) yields 0.3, 18.6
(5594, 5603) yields 0.4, 18.2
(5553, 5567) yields -0.6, 19.9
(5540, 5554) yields 0.0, 19.1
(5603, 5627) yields 0.3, 18.9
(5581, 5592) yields 0.2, 18.7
